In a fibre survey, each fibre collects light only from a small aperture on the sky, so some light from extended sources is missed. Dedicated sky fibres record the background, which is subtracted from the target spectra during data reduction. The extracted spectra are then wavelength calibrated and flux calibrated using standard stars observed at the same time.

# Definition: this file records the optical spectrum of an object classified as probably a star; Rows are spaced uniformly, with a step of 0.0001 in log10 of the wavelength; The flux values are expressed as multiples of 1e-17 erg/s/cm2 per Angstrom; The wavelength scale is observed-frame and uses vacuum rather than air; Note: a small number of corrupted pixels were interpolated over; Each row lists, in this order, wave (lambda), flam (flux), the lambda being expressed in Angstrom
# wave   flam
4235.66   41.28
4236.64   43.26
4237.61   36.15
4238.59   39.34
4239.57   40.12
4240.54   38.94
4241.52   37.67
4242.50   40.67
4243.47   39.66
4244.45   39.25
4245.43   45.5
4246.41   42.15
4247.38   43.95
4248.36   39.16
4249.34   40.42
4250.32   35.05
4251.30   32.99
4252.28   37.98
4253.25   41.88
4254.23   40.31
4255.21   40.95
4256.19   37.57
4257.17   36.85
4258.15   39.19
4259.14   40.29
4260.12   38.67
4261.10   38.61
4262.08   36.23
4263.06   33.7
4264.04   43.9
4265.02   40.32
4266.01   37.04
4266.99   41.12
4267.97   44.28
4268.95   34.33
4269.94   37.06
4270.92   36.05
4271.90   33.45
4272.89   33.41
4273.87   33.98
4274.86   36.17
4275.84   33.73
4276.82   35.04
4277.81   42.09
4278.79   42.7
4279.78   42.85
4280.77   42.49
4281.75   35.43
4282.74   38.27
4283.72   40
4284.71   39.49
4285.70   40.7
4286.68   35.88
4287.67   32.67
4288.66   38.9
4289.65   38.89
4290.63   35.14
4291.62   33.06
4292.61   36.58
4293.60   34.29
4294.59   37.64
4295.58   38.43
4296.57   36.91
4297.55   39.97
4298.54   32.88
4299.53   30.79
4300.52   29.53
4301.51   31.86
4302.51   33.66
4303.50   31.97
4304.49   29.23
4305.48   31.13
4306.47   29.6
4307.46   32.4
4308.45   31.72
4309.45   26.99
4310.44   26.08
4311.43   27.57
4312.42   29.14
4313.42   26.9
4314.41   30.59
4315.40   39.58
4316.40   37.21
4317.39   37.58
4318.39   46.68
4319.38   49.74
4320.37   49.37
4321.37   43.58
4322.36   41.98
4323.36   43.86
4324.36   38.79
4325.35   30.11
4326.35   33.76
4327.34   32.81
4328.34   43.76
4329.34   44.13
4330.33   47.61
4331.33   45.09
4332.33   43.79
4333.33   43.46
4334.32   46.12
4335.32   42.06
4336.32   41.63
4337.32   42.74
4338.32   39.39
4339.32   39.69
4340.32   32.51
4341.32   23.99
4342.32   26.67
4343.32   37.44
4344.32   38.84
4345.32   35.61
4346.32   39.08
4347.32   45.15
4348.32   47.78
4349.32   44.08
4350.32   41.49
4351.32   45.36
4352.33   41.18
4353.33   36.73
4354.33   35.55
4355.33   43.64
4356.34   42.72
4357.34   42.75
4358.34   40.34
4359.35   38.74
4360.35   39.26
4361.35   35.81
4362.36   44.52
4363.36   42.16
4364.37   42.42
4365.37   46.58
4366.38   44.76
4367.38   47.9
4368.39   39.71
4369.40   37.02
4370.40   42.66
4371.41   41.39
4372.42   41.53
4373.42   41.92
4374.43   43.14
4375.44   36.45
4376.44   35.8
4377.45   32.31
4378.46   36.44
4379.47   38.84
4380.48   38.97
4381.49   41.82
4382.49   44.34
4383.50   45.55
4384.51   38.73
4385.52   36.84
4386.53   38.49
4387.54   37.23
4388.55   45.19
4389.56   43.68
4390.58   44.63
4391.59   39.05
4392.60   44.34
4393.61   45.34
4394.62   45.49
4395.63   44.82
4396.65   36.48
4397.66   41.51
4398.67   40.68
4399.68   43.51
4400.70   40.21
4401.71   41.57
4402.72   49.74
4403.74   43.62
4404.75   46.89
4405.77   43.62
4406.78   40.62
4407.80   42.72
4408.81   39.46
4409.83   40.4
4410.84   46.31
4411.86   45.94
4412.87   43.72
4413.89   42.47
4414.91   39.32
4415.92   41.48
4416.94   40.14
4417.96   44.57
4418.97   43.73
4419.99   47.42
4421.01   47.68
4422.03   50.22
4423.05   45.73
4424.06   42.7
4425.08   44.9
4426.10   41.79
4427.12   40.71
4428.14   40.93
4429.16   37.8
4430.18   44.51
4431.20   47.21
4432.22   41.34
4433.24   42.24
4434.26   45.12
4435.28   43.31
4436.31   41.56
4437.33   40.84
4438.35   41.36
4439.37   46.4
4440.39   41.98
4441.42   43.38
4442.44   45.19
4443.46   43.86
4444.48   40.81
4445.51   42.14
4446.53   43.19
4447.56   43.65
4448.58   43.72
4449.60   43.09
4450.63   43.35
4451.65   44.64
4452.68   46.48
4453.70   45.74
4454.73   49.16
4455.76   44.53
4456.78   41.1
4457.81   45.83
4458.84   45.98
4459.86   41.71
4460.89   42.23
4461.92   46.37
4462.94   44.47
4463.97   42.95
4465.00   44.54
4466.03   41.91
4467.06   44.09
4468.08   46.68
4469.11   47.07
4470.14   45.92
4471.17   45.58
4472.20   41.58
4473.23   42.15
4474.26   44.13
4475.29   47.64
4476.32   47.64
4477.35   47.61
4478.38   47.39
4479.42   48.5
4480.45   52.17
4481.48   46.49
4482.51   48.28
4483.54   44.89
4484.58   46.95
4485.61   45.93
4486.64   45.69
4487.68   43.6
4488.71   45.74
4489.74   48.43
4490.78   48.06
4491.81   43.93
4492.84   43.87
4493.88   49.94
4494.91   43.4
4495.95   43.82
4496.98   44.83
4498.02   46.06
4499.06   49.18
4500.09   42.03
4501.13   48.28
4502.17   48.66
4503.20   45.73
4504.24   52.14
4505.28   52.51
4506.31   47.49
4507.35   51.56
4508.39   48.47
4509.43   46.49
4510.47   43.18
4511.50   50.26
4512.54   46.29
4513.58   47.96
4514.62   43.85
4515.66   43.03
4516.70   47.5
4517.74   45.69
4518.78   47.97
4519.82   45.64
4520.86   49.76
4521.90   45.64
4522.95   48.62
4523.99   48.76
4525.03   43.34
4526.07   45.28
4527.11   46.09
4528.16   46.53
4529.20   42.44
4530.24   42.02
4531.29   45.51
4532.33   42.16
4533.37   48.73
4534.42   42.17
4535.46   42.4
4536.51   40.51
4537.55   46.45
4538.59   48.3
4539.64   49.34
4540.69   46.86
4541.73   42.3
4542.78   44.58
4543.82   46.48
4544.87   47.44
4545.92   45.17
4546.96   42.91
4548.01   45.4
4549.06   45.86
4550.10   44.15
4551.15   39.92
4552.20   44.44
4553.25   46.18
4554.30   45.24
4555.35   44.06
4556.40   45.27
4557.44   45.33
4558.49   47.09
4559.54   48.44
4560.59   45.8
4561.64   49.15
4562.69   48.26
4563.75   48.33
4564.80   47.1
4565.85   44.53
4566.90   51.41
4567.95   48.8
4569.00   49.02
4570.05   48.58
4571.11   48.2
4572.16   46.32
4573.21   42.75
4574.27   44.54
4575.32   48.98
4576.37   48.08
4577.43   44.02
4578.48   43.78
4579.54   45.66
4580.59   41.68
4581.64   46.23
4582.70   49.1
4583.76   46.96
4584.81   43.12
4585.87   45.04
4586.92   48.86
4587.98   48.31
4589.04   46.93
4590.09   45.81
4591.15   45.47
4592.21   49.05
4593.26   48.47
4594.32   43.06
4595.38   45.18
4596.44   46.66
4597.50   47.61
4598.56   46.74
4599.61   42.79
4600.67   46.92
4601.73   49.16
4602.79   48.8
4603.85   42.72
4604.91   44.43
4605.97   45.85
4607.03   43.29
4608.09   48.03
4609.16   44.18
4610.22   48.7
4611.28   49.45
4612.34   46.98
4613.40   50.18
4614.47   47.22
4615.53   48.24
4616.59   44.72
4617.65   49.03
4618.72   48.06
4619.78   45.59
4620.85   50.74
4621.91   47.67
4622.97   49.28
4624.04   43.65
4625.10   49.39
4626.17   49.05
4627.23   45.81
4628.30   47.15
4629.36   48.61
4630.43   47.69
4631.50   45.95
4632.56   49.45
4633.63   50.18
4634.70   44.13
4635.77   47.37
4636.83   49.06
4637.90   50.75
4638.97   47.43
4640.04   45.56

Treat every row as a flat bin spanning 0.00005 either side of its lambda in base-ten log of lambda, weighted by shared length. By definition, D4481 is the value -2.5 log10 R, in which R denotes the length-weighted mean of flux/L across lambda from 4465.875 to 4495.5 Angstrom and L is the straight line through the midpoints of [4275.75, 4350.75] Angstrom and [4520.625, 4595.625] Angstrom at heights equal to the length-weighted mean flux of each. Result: -0.070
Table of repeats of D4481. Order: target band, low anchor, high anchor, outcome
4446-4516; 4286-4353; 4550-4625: -0.07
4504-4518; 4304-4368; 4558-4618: -0.08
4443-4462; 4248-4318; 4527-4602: -0.05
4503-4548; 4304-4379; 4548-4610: -0.04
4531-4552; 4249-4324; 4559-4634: 0.01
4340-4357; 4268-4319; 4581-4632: -0.04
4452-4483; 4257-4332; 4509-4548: -0.05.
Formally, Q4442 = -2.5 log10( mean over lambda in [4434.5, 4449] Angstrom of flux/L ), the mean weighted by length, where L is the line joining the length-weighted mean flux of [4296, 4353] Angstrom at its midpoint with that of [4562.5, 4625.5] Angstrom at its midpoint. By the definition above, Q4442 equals -0.04 mag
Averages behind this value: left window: 37.4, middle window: 43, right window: 46.8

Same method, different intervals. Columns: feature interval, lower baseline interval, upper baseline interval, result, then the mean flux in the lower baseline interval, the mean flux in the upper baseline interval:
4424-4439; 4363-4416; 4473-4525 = 0.03 mag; 41.8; 46.9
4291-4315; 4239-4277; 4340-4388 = 0.21 mag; 38.4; 39.9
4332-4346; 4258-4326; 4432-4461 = 0.02 mag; 36.5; 43.6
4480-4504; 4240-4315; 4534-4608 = -0.07 mag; 36.5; 46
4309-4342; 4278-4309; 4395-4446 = -0.02 mag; 35.7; 43.1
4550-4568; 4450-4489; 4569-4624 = 0.00 mag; 45.4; 46.6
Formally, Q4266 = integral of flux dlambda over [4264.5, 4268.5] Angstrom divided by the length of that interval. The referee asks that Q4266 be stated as 40.7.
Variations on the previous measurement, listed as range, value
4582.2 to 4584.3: 48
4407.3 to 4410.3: 40.9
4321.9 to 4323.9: 42.7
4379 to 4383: 41.1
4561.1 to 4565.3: 48.1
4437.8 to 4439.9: 43.9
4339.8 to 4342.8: 27.8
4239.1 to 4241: 39.7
